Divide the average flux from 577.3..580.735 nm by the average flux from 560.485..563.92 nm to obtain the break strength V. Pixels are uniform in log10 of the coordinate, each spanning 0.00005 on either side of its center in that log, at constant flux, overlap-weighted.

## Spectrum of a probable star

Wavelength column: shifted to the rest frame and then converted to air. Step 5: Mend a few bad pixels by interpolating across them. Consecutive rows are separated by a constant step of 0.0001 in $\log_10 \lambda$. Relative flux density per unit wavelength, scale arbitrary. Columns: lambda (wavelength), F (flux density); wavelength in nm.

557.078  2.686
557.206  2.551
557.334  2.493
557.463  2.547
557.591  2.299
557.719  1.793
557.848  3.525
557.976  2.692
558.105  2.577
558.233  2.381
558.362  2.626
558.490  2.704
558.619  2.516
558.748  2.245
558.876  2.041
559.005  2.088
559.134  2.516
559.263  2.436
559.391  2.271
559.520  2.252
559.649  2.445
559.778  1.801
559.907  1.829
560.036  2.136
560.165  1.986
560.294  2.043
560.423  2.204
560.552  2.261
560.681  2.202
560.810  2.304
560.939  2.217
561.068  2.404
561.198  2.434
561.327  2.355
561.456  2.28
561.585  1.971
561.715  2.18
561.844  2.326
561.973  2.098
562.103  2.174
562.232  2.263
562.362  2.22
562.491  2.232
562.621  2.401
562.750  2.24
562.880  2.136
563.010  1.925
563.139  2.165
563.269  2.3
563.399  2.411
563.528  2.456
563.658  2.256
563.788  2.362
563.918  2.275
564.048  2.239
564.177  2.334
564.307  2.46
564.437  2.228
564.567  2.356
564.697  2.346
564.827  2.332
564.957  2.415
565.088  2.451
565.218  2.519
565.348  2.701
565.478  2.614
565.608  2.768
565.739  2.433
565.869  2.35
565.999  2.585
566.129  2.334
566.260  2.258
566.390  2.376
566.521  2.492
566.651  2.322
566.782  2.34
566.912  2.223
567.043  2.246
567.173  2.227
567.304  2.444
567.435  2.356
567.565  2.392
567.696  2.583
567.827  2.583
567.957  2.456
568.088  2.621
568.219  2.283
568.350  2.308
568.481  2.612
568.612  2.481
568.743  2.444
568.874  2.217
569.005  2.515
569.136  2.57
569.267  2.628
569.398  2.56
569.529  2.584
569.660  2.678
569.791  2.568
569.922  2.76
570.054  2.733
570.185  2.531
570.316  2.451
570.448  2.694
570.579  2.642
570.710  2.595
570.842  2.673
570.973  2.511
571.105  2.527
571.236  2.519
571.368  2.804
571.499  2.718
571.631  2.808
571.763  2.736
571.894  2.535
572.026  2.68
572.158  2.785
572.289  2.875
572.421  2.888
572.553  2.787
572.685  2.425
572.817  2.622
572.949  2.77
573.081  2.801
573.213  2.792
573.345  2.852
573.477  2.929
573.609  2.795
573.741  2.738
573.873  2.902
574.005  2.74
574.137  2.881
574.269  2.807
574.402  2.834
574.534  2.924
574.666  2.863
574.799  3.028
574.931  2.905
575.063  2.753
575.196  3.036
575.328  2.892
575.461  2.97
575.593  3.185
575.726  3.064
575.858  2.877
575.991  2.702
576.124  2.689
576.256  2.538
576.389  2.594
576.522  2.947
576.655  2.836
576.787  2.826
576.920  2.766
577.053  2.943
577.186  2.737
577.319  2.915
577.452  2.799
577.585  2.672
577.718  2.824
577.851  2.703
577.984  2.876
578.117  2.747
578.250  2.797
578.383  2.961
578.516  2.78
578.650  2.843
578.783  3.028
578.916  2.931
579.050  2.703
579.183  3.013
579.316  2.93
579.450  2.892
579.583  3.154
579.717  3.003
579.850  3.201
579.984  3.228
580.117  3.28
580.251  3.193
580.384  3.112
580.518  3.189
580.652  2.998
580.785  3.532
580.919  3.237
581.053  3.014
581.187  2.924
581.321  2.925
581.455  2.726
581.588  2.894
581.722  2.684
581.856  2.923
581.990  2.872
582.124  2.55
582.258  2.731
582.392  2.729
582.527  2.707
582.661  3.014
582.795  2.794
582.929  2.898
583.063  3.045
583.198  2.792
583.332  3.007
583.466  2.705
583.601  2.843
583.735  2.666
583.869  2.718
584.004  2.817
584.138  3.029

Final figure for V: 1.31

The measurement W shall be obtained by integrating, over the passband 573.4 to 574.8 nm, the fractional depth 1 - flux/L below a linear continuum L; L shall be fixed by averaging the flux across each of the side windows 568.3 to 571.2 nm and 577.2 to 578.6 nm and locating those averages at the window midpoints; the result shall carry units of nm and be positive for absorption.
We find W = -0.08 nm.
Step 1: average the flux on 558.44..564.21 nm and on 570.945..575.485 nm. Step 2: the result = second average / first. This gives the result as 1.24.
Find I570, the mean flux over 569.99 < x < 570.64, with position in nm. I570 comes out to 2.61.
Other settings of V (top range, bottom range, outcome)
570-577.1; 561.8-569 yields 1.17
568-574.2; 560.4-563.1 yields 1.19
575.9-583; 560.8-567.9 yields 1.24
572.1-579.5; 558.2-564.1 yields 1.26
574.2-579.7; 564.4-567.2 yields 1.19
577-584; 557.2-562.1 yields 1.26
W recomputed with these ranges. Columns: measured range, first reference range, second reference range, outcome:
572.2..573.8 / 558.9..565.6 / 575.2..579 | -0.053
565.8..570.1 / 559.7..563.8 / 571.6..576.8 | 0.089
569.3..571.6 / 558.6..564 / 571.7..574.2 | 0.023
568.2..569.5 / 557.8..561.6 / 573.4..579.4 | 0.070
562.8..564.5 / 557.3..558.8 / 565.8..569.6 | 0.138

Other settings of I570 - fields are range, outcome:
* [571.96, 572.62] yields 2.8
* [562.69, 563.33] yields 2.15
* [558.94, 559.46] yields 2.33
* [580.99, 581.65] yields 2.9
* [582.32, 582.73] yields 2.81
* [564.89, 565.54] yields 2.54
